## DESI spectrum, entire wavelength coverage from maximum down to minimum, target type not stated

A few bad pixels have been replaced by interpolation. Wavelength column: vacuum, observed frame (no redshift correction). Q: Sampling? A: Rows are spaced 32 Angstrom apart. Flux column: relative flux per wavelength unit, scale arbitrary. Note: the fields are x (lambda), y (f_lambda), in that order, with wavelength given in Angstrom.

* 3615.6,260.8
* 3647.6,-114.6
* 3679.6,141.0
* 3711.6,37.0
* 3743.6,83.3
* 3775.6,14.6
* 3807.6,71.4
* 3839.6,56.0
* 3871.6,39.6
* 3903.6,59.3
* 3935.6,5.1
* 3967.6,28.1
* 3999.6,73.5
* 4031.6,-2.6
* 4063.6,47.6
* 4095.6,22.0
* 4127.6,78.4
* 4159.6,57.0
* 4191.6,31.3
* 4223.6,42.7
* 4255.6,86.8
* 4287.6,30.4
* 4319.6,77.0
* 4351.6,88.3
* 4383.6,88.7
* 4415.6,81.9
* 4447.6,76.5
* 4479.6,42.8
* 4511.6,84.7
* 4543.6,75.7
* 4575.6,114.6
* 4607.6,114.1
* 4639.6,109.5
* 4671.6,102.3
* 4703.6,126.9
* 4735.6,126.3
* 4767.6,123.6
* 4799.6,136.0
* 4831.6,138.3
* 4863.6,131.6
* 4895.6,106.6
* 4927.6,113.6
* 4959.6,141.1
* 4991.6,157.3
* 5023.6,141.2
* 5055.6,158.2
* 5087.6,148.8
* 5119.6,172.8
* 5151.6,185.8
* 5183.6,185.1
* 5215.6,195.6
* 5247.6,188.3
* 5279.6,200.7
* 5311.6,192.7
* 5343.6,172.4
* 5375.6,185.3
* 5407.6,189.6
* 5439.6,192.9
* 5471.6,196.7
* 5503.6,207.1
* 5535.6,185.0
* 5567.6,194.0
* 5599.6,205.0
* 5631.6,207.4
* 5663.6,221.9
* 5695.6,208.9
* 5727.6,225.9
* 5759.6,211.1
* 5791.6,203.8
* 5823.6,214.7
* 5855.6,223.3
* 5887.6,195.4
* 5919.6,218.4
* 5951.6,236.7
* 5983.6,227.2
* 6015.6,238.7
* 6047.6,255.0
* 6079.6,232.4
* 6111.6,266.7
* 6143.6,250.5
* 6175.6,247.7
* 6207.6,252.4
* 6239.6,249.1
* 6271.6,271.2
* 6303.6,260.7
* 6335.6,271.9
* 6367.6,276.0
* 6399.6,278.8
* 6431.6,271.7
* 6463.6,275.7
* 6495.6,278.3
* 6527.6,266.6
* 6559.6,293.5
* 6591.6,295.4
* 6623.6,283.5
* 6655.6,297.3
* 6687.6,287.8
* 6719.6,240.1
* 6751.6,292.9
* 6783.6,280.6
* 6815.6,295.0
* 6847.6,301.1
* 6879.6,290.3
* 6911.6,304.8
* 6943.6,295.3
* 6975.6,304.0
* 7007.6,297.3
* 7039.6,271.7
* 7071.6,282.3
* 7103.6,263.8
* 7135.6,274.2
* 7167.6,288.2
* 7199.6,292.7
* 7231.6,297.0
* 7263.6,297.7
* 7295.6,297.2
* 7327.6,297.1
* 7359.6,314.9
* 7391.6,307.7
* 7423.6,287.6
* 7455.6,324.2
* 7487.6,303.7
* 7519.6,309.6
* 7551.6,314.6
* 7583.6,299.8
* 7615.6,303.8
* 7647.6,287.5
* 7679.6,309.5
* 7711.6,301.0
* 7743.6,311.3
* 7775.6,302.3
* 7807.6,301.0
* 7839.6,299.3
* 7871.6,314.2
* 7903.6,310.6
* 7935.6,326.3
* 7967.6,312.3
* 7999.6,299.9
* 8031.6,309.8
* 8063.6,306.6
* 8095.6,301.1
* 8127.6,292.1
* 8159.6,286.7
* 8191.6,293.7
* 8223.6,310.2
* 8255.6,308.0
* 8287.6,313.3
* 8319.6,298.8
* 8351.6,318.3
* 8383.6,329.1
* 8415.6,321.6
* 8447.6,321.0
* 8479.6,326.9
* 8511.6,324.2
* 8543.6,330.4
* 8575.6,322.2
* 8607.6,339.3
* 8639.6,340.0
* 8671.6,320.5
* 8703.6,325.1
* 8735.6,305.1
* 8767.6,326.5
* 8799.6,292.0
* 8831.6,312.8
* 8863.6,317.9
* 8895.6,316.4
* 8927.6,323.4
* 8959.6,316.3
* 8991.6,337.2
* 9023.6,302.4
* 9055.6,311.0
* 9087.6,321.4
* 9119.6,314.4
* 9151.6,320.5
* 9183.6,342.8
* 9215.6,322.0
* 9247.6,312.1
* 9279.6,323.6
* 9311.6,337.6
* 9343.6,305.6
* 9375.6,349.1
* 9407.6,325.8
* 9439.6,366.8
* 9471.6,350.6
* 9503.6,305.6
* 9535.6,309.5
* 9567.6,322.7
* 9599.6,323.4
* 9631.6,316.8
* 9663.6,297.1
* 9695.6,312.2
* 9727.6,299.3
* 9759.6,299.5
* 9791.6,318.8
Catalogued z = 0.140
